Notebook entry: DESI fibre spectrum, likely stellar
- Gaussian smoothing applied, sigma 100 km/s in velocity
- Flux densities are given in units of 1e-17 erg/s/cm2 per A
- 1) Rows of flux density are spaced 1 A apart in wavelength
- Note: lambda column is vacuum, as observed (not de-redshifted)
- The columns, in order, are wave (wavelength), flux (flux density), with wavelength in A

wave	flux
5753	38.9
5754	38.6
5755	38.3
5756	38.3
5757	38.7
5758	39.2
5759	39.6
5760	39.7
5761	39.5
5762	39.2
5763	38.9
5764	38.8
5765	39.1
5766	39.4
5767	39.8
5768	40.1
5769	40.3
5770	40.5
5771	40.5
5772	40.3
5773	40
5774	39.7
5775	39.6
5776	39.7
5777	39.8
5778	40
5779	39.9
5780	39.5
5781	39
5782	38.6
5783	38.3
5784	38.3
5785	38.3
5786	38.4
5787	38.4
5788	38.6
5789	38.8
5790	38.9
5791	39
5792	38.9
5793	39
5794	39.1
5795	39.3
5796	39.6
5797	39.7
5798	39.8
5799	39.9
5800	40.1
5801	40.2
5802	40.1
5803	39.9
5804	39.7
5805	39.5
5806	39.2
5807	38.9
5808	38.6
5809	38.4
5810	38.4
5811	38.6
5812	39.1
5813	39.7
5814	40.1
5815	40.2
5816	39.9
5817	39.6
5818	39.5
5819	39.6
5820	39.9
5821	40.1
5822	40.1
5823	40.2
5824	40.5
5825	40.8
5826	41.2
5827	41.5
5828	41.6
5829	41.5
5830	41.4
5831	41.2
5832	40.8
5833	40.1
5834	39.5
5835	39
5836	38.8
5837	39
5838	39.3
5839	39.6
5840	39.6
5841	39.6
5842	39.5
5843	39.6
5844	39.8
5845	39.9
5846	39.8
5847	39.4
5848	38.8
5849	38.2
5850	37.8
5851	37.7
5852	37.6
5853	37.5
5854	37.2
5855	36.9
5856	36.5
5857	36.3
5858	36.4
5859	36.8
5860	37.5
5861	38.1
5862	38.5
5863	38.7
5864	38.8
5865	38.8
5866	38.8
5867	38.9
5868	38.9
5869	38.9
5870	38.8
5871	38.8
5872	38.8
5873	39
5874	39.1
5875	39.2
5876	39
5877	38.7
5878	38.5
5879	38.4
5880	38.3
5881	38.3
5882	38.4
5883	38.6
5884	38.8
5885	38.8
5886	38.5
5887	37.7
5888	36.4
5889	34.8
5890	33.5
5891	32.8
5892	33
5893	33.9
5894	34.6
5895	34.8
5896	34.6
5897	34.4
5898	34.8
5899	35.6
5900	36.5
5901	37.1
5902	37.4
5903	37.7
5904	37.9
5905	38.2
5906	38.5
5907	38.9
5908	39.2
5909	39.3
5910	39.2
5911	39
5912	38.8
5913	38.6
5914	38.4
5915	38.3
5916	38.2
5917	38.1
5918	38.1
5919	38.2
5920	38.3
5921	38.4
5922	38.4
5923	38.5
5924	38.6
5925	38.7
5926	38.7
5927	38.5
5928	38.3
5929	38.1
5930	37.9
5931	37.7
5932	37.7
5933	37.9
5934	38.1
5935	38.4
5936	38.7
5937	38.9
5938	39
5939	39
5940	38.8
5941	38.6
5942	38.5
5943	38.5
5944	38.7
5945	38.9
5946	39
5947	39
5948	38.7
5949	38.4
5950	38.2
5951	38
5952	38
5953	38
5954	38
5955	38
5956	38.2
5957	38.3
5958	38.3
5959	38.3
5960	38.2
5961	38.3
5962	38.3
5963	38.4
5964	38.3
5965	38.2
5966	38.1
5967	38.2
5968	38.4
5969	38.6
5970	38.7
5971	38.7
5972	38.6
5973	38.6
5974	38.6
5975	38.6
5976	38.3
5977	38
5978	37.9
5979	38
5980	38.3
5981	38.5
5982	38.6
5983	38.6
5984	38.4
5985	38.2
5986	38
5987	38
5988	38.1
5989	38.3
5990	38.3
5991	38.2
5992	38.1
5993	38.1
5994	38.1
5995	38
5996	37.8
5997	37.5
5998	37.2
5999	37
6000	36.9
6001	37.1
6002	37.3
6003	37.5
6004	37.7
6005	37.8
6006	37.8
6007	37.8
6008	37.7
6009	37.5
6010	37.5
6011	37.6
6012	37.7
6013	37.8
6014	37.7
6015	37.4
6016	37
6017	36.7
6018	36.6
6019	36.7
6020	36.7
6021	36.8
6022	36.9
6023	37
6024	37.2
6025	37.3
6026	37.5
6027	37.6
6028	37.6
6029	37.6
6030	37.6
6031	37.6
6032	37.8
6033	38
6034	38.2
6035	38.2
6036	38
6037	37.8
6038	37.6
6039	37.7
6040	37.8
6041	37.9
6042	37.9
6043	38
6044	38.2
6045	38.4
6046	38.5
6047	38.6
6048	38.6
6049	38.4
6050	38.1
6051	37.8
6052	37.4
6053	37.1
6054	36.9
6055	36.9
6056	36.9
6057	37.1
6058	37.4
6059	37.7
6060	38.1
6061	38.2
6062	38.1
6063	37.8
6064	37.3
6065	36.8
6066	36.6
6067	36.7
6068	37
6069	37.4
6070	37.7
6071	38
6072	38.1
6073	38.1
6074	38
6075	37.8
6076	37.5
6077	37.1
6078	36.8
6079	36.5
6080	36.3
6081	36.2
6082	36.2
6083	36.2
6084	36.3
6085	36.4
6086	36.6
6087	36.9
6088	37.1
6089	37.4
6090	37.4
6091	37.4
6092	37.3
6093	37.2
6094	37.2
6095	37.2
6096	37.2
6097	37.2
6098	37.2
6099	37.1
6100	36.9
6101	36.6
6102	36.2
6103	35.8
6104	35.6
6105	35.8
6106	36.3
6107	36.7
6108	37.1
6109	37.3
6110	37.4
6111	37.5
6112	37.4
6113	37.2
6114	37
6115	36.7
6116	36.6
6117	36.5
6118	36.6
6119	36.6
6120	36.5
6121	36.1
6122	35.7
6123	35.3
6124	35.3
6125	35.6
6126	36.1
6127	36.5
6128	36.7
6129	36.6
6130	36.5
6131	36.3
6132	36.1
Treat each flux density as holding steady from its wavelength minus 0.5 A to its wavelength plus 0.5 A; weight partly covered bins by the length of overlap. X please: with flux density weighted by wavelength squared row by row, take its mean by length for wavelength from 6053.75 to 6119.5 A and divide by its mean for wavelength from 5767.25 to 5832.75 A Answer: 1.03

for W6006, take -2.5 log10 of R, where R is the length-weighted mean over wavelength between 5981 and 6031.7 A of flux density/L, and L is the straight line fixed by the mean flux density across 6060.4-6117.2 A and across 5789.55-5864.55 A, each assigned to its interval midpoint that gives 0.00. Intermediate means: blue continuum 39.3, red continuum 37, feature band 37.6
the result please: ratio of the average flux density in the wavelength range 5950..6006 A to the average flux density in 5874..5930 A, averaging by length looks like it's 1.0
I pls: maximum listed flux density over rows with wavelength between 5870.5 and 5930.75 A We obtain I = 39.3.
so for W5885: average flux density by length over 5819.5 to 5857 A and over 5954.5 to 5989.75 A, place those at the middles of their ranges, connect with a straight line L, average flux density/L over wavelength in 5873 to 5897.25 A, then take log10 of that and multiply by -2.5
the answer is 0.063 mag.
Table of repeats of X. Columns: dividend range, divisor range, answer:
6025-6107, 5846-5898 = 1.06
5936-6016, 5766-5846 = 1.02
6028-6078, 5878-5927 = 1.06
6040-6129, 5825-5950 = 1.03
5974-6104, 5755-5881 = 1.03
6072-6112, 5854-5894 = 1.06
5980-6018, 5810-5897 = 1.03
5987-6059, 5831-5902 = 1.05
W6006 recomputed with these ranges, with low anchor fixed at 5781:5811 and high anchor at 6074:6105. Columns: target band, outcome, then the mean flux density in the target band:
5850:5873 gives 0.02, 38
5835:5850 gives -0.02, 39.3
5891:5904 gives 0.09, 35.4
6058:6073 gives -0.02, 37.5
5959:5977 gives -0.02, 38.4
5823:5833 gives -0.06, 41.1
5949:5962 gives -0.01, 38.2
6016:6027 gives 0.01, 37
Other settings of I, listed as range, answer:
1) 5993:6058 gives 38.6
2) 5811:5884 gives 41.6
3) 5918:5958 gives 39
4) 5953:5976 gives 38.7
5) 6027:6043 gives 38.2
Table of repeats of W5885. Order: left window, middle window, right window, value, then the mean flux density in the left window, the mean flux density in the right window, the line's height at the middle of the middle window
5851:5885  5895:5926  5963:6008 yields 0.01 mag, 38.2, 38.1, 38.2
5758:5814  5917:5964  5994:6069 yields 0.00 mag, 39.4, 37.5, 38.2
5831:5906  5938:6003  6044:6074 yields -0.01 mag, 37.9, 37.7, 37.8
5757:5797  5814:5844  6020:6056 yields -0.03 mag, 39.3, 37.7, 39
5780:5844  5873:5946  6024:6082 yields 0.03 mag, 39.6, 37.6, 38.8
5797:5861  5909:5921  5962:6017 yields 0.00 mag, 39.3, 38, 38.6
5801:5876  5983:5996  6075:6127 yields -0.01 mag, 39.2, 36.7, 37.7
